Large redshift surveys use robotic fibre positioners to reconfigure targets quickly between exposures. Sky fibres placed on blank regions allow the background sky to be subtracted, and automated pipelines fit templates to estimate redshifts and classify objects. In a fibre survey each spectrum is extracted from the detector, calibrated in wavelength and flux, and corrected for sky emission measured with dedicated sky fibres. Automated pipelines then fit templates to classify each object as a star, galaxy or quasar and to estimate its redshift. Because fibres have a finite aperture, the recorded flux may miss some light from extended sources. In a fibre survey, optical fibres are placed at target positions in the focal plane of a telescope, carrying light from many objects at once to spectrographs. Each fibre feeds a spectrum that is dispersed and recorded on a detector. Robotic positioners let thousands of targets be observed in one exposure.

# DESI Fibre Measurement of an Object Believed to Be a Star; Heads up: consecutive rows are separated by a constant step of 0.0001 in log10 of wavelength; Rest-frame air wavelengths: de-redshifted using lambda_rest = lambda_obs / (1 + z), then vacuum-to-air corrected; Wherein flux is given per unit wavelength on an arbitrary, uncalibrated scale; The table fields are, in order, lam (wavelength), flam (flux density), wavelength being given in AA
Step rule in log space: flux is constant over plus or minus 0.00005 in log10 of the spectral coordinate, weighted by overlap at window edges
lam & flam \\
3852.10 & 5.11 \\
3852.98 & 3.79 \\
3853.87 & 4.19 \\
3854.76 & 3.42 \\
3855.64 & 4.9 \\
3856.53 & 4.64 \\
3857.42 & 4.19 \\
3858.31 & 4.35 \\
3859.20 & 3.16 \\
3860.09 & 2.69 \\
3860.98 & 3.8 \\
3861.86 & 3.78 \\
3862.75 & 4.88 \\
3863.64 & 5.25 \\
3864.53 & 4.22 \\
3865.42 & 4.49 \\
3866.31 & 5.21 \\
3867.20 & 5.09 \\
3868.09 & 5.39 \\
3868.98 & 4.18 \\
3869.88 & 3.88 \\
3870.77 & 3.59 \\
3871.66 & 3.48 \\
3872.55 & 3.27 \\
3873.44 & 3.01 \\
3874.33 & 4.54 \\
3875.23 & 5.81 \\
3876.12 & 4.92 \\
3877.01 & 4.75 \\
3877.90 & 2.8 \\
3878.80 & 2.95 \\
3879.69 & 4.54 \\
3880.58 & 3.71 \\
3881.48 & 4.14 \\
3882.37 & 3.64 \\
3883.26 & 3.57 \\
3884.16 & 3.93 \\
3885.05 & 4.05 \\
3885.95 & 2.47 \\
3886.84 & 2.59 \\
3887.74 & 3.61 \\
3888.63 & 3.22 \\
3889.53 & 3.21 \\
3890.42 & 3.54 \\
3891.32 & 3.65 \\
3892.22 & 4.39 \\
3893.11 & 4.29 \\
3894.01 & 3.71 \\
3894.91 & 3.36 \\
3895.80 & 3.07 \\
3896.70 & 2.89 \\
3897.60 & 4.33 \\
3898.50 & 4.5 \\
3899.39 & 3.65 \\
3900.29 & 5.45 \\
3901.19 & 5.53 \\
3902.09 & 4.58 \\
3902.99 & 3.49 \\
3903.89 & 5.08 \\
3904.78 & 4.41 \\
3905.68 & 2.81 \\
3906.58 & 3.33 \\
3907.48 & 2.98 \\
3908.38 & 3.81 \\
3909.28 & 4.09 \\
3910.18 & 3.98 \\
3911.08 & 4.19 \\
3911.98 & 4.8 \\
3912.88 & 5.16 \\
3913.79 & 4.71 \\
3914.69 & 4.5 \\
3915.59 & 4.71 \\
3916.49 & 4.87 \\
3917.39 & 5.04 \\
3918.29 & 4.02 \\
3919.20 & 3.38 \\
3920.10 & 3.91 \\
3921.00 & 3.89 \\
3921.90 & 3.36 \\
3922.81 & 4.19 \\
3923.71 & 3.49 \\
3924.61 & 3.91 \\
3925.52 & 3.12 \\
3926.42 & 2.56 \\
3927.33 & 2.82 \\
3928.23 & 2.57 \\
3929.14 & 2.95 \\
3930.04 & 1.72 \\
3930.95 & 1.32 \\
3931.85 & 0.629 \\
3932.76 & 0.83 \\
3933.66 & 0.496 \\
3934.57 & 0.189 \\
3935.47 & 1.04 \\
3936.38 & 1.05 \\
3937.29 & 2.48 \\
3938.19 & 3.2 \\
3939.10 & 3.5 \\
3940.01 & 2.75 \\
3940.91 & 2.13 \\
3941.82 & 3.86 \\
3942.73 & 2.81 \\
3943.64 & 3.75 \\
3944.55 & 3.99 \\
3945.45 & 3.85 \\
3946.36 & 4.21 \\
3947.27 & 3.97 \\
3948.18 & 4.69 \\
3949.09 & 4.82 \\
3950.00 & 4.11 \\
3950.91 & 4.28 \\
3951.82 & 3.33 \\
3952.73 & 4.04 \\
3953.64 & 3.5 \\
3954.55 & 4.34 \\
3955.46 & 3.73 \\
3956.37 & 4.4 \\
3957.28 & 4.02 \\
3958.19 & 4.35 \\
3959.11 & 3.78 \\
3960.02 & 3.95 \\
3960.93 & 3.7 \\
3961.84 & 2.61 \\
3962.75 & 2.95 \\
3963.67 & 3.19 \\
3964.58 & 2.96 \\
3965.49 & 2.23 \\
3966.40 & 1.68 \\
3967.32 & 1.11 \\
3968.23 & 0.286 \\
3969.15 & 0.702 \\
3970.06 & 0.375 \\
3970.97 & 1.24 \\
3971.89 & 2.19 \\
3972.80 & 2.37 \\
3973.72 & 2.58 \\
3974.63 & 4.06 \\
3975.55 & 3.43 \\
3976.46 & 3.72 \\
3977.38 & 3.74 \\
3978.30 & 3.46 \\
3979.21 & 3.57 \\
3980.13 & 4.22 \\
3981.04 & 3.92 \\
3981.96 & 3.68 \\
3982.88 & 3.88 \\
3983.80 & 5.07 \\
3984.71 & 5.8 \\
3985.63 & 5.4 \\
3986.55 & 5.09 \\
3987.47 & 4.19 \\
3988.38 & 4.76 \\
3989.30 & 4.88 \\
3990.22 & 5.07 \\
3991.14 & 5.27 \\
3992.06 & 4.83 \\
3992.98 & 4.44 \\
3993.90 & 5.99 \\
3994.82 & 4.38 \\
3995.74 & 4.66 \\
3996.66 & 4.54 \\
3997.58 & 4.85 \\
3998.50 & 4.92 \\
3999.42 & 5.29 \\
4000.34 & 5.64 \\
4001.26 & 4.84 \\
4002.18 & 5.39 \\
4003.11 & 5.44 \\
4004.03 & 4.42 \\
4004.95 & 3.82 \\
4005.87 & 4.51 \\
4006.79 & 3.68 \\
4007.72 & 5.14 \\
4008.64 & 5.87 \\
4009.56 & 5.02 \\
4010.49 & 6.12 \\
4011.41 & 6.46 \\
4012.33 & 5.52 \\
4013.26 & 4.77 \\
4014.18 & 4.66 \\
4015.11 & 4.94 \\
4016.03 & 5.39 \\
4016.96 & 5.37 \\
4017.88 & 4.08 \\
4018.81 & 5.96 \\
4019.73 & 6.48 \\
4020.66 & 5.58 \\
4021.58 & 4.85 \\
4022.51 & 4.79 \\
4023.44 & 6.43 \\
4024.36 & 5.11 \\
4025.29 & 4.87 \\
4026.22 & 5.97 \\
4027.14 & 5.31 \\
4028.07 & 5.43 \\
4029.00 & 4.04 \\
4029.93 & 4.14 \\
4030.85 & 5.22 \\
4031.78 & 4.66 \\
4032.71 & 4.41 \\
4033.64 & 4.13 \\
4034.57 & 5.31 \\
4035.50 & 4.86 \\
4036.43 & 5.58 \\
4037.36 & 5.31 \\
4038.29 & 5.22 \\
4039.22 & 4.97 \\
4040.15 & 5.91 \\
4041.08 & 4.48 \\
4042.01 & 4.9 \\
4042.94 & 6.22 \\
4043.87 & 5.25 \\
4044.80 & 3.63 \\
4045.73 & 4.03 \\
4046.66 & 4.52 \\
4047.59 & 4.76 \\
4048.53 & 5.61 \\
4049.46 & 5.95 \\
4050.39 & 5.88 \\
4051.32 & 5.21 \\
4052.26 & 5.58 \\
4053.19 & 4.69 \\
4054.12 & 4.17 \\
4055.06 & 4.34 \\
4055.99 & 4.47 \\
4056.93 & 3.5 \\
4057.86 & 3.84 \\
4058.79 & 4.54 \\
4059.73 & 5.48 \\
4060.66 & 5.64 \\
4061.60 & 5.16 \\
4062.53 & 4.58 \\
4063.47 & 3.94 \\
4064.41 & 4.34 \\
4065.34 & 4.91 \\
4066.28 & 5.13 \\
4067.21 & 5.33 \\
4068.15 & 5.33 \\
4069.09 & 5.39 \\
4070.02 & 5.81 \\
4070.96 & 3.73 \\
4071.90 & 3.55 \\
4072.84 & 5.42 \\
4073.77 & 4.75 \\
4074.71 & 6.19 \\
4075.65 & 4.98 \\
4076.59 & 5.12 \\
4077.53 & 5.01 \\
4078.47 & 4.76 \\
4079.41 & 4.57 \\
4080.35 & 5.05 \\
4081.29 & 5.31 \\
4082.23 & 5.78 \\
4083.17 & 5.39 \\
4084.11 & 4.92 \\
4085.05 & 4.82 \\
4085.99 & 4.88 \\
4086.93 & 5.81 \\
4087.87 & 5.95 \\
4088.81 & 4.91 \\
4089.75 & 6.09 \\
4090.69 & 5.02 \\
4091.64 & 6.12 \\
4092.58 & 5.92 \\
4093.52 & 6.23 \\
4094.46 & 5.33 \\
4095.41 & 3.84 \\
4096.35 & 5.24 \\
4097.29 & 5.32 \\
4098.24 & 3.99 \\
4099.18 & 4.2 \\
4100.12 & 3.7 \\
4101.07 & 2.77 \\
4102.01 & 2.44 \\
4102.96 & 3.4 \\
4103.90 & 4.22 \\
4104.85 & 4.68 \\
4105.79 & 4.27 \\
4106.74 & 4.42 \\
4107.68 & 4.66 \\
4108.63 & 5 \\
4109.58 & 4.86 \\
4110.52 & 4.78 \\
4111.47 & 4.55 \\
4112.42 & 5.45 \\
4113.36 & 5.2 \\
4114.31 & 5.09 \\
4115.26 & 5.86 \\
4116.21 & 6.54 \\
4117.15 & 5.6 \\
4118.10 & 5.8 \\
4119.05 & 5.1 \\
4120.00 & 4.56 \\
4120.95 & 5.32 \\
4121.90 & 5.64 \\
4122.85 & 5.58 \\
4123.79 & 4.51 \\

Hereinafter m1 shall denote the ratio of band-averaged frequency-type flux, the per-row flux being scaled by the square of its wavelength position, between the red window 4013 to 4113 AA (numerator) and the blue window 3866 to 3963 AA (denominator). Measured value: 1.46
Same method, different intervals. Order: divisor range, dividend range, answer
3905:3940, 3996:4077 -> 1.69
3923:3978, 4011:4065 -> 1.82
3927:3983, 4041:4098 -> 1.82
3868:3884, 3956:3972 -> 0.67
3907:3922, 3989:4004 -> 1.24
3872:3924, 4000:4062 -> 1.36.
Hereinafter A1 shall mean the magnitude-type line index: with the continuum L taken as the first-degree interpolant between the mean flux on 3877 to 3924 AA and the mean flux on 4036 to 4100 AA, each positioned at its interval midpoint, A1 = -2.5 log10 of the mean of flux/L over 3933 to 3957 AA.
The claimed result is 0.29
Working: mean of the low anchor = 3.93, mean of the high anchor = 5.02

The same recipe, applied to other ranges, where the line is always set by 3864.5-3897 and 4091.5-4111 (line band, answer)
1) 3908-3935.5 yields 0.22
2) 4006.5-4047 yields -0.19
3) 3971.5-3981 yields 0.23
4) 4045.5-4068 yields -0.11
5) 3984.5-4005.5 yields -0.18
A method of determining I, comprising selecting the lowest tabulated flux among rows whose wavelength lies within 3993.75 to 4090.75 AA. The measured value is 3.5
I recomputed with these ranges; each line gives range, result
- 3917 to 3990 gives 0.189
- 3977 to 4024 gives 3.46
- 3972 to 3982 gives 2.37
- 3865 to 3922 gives 2.47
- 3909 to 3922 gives 3.36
